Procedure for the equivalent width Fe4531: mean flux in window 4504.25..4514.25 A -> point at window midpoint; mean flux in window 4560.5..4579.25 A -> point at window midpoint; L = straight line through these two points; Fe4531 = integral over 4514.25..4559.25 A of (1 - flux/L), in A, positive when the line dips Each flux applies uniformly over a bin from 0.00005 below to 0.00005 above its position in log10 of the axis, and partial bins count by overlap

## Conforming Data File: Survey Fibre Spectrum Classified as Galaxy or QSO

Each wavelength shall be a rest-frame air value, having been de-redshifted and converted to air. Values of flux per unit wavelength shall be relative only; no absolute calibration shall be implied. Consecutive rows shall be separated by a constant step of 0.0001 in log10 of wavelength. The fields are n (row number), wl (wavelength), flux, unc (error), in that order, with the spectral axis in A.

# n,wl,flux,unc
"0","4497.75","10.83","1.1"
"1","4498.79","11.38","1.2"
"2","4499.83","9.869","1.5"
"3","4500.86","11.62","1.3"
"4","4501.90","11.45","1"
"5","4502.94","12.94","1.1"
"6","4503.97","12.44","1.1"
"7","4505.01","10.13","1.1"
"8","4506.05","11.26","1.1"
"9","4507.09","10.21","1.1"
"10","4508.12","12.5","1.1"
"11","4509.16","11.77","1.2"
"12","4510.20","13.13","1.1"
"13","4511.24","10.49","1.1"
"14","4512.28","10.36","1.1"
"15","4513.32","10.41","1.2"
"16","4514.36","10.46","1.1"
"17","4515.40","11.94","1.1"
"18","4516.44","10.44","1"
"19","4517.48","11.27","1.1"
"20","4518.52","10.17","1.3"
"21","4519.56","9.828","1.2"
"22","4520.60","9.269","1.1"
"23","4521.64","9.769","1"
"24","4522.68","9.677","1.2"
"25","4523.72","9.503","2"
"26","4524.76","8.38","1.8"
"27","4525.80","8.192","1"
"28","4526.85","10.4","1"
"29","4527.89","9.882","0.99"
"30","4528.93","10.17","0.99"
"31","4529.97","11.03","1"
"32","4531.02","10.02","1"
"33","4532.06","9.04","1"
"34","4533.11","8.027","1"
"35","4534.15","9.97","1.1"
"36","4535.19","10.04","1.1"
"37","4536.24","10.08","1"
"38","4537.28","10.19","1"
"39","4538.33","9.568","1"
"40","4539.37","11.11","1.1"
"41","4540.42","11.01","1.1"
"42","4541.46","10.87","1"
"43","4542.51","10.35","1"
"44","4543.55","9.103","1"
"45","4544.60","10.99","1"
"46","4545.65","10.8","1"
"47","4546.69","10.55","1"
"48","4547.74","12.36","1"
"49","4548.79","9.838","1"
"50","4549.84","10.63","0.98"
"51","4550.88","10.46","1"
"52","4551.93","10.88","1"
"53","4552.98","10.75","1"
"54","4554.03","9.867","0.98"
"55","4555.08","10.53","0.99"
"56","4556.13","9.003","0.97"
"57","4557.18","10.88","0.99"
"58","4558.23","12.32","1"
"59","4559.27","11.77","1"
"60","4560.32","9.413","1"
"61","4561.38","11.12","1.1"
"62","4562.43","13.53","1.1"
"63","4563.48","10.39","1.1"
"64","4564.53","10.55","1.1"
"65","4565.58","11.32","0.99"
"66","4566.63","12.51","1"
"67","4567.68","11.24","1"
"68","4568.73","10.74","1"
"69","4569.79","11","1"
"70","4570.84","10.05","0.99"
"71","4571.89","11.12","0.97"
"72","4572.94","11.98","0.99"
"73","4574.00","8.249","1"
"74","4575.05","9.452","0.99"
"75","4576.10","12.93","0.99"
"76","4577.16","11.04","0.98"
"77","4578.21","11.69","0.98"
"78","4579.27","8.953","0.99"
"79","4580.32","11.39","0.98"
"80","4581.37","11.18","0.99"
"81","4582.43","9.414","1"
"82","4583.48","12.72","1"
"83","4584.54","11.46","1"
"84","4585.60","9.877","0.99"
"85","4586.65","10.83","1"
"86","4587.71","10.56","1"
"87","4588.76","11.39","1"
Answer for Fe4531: 3.4 A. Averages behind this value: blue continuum 11.1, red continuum 11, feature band 10.2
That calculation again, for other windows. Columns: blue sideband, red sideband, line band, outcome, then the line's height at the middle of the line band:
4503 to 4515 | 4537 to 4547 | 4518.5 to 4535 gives 1.92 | 10.8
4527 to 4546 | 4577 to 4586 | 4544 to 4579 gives -1.18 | 10.5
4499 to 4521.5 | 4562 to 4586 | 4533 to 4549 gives 0.92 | 11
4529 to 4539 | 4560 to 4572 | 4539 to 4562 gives -0.44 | 10.5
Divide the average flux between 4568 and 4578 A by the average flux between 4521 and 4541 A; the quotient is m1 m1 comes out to 1.10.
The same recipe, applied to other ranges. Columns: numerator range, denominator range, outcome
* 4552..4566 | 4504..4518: 0.98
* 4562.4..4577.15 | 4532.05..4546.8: 1.08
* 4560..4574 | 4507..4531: 1.06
